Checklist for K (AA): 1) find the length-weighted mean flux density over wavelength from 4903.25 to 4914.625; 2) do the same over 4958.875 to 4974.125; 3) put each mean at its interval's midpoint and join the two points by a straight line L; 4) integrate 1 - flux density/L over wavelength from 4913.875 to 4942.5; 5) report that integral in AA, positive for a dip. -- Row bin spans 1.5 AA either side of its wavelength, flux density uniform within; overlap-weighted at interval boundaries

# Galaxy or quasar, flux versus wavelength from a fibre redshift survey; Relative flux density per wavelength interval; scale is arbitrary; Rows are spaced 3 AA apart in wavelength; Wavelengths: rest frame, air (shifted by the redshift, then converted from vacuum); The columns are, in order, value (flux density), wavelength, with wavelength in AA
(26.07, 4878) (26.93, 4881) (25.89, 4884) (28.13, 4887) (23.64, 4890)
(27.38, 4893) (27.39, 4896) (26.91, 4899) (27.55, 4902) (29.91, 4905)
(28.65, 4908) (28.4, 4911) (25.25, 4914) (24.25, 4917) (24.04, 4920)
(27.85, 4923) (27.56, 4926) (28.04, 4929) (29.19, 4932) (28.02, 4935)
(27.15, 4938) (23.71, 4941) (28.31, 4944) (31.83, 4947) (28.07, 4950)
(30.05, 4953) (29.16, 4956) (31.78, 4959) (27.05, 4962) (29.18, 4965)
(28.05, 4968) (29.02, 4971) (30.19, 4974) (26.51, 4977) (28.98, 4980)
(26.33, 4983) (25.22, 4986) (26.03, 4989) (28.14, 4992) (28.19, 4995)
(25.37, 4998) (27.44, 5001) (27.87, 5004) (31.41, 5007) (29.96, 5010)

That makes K 1.9 AA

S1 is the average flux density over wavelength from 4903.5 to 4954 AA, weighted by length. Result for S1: 27.6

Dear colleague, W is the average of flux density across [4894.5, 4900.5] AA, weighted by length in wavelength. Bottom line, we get 27.2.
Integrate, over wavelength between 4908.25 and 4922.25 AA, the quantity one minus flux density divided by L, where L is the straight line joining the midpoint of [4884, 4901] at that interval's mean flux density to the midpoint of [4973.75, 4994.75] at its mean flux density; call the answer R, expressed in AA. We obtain 0.5 AA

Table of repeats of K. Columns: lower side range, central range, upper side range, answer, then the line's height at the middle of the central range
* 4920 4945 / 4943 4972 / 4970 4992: -2.0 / 27.4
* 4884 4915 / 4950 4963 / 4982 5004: -1.2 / 27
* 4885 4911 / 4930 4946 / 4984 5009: 0.0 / 27.5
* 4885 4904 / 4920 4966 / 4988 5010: -1.5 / 27.4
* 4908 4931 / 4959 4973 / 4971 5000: -0.8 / 27.1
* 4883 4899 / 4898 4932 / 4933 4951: -0.1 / 27.2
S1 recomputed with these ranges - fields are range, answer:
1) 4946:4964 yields 29.6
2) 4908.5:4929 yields 26.5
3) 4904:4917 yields 27.5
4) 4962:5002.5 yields 27.6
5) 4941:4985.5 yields 28.6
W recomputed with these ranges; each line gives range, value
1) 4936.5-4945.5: 26.4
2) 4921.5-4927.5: 27.7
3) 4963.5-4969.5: 28.6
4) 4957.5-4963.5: 29.4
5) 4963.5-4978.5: 28.6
